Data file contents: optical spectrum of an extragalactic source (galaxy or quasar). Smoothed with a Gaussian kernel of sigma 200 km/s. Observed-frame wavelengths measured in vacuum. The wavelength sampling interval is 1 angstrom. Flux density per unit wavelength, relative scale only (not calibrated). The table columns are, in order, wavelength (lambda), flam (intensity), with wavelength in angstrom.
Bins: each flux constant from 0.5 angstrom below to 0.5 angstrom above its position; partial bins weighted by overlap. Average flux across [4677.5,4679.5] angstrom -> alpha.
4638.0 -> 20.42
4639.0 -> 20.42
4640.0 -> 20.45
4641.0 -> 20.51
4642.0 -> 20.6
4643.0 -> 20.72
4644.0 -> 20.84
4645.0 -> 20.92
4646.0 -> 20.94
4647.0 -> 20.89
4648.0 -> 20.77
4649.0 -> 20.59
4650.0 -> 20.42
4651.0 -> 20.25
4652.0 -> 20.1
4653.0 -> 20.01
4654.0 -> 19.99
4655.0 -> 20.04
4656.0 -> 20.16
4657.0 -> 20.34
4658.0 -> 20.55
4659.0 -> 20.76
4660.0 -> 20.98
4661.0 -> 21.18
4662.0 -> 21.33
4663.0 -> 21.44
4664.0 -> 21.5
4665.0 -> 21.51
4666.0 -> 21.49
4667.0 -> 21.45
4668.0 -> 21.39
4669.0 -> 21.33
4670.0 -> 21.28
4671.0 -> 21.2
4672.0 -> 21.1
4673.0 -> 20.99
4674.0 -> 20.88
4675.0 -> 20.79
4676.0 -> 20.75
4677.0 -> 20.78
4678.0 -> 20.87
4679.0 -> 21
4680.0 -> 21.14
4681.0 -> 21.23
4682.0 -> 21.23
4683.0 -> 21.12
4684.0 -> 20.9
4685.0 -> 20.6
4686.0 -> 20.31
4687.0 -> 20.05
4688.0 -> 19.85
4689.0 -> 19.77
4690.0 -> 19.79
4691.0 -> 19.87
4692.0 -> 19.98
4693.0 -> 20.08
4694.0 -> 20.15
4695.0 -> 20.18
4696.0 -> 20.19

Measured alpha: 20.9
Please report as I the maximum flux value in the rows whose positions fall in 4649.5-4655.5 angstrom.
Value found 20.42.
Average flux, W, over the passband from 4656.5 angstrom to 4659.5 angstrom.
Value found 20.6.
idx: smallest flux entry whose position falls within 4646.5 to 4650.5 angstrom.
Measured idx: 20.42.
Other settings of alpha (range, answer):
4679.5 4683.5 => 21.2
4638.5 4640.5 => 20.4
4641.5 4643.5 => 20.7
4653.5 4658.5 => 20.2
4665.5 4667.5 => 21.5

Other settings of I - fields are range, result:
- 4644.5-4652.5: 20.94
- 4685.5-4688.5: 20.31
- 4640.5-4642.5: 20.6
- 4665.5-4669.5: 21.49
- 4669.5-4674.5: 21.28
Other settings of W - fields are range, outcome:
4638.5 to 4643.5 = 20.5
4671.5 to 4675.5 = 20.9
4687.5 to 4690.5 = 19.8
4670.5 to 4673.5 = 21.1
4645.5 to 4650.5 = 20.7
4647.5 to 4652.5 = 20.4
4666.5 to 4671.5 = 21.3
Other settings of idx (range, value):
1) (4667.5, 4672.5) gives 21.1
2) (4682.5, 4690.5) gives 19.77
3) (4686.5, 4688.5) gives 19.85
